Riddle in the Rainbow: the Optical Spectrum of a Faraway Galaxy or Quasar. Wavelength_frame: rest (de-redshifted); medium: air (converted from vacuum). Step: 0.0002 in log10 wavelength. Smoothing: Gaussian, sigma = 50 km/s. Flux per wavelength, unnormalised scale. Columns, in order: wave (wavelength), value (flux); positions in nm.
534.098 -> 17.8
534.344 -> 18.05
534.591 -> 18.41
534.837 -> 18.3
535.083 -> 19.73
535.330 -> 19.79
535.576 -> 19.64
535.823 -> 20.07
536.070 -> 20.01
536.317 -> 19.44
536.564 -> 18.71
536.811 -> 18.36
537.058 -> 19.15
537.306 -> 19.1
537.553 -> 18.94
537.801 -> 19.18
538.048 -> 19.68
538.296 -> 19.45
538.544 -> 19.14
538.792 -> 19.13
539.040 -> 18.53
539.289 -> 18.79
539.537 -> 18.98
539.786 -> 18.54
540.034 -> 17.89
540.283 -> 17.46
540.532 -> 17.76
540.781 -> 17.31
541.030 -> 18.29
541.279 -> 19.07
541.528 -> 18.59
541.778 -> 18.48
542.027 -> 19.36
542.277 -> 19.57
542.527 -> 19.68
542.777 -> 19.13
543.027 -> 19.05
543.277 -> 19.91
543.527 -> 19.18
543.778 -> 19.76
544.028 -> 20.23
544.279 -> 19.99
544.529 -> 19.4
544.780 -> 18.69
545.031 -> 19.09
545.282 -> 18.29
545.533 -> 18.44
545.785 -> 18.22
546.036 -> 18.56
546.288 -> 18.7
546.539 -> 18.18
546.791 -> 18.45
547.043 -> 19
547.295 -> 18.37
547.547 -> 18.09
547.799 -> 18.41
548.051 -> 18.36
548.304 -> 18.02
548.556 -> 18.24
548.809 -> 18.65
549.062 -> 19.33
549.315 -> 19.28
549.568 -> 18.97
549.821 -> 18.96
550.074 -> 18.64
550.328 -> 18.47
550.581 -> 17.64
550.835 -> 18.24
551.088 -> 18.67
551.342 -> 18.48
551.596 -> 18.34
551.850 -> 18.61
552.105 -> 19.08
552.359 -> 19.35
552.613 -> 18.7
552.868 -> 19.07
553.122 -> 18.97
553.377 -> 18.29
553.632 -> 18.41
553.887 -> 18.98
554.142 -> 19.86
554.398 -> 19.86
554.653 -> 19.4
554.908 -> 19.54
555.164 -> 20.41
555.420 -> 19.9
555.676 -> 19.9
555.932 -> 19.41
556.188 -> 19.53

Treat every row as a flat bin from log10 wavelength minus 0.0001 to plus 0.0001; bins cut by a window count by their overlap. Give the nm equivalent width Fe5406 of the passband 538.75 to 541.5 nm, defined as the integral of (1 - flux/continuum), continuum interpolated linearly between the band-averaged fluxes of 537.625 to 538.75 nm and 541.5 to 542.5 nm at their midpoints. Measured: 0.127 nm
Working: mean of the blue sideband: 19.3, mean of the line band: 18.3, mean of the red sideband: 19.1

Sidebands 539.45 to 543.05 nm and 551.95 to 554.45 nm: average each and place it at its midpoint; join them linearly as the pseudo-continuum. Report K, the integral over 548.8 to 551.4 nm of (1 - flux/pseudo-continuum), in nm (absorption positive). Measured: 0.03 nm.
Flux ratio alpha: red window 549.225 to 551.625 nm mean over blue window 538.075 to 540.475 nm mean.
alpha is 1.0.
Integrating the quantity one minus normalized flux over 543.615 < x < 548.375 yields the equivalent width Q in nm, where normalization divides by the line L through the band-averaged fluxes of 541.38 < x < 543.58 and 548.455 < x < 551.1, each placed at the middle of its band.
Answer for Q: 0.05 nm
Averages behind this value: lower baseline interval 19.2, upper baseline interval 18.6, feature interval 18.8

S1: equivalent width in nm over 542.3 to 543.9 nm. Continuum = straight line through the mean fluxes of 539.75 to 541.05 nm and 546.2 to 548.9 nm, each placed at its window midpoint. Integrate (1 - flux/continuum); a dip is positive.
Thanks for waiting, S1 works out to -0.127 nm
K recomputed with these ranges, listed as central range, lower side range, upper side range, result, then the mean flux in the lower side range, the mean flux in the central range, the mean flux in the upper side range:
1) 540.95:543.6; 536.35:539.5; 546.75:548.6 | -0.056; 19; 19.1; 18.4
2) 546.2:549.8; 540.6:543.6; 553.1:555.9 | 0.110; 18.9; 18.6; 19.4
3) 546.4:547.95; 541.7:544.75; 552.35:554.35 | 0.069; 19.5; 18.4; 19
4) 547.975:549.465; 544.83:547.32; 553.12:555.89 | 0.012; 18.5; 18.7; 19.4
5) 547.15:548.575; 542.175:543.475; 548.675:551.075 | 0.049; 19.5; 18.3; 18.7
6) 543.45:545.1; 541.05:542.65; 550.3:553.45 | -0.047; 19.1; 19.5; 18.6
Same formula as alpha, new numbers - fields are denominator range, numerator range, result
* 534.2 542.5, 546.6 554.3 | 0.99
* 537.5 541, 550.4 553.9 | 1.00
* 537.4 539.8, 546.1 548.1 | 0.97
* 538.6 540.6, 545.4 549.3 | 1.00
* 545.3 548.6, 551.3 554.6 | 1.03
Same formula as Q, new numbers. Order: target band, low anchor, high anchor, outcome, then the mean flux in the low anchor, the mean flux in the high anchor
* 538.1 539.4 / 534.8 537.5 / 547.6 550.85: 0.008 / 19.3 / 18.6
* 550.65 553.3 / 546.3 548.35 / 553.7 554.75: 0.055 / 18.4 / 19.5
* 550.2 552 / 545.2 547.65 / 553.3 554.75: 0.049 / 18.4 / 19.2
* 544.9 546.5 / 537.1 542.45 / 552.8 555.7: 0.039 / 18.7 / 19.4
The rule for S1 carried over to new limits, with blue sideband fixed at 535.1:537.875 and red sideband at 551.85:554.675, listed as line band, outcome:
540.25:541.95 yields 0.09 nm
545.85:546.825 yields 0.04 nm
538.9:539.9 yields 0.03 nm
